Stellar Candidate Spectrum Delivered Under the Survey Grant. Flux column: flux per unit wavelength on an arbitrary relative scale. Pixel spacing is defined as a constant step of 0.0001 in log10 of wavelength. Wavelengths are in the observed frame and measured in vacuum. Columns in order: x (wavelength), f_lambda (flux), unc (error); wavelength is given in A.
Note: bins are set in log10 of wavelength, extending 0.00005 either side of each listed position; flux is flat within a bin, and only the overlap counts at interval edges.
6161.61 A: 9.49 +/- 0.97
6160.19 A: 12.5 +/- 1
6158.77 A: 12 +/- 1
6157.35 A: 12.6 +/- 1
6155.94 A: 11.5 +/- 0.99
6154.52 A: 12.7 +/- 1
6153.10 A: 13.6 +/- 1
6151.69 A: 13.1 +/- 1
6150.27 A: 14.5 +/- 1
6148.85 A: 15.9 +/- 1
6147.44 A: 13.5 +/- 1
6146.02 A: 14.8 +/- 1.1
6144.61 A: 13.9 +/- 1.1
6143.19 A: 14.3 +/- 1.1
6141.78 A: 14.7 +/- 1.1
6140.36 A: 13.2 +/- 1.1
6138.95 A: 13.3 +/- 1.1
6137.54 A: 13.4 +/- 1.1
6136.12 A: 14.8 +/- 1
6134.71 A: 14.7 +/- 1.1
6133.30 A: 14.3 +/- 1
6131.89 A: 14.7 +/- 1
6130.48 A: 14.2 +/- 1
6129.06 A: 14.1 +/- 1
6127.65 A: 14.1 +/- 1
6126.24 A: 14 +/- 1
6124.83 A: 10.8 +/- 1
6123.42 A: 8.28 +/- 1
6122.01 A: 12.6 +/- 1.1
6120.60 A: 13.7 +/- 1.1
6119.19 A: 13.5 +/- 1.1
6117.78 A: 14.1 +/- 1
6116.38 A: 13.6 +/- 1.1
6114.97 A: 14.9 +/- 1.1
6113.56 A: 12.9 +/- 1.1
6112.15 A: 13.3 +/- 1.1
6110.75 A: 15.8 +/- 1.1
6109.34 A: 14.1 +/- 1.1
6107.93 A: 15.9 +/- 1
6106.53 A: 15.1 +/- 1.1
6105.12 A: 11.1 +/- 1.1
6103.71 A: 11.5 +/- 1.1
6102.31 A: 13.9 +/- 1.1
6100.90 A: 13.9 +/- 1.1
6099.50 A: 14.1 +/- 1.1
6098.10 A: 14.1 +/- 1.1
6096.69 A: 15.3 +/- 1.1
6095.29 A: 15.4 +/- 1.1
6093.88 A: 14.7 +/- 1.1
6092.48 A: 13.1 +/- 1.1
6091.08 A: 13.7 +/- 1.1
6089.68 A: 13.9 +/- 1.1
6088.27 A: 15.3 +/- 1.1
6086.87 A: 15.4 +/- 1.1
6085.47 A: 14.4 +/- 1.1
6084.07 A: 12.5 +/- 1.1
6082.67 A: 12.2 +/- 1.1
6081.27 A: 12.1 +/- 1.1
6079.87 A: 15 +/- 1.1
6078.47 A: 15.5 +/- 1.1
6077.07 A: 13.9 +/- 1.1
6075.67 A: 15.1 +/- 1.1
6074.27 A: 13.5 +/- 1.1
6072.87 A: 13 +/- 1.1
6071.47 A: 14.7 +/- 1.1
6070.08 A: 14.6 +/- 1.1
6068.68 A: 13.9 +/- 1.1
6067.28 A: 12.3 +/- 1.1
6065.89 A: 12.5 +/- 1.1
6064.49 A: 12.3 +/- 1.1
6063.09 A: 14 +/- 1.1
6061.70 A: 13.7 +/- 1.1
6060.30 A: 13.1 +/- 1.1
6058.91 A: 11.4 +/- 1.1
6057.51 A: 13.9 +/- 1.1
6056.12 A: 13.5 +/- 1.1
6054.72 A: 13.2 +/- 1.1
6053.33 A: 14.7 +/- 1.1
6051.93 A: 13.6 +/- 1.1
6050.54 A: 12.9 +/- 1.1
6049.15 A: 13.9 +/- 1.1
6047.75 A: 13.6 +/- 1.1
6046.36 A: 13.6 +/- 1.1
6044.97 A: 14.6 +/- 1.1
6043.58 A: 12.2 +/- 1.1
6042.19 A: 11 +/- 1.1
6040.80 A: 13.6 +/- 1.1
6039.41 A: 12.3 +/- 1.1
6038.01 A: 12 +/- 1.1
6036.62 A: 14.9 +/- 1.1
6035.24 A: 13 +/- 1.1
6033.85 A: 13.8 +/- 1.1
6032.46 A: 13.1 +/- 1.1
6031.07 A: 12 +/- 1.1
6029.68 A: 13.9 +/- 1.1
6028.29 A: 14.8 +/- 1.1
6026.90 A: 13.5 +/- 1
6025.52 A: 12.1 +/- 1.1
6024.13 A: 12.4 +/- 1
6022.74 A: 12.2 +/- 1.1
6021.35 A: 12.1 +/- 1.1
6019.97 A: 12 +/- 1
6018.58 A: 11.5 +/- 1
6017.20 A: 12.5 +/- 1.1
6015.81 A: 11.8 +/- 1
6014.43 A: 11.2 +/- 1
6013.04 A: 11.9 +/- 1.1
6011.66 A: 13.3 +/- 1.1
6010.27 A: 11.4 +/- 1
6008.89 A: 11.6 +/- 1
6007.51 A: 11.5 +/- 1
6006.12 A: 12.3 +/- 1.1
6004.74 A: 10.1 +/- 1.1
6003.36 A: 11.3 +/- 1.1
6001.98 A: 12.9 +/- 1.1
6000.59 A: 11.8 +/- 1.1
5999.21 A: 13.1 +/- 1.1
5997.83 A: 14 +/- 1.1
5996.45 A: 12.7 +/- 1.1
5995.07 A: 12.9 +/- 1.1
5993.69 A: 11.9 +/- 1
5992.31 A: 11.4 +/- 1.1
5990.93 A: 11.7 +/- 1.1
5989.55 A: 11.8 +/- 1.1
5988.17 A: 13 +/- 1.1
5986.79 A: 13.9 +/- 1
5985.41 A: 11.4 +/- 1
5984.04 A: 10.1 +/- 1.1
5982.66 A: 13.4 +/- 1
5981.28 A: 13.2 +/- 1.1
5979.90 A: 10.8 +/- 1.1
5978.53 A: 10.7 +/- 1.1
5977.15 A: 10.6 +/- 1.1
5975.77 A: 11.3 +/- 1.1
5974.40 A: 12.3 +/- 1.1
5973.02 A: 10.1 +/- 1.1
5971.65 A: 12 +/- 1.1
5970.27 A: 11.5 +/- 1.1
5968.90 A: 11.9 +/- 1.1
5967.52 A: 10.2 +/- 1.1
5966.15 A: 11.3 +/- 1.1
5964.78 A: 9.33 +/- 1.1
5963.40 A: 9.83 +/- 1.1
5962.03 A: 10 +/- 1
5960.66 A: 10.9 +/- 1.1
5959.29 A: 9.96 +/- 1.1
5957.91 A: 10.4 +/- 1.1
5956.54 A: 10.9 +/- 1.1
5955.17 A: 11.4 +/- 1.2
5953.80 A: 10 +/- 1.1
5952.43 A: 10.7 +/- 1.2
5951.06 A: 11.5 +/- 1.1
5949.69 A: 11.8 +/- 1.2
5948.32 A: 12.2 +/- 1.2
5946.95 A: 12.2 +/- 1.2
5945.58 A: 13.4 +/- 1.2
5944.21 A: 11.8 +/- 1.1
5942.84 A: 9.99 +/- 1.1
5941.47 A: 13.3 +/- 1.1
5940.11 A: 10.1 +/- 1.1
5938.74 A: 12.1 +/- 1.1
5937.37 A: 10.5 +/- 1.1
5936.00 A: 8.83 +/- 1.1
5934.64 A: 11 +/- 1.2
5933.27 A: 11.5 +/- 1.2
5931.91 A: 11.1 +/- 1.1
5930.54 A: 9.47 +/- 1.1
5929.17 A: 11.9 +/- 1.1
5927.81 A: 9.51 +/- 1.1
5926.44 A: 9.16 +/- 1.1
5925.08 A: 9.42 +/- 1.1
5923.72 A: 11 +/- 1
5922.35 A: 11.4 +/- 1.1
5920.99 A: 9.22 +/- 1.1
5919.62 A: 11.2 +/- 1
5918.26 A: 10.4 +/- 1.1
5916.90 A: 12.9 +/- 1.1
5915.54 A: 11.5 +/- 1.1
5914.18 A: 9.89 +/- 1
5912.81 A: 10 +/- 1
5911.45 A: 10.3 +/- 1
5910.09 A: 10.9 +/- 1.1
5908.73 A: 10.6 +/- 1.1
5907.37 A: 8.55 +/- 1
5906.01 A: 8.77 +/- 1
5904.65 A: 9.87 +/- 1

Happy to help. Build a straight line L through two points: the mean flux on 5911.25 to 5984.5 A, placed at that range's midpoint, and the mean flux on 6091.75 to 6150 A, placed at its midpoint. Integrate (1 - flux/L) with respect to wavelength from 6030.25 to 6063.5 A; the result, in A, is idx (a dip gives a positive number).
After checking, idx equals -1.63 A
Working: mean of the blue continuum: 11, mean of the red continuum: 13.8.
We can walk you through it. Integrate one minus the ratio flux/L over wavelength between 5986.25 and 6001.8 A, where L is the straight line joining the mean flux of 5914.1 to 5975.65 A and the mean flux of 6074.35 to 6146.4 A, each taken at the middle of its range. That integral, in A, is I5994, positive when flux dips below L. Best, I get -1.0 A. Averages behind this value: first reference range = 10.9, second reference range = 13.9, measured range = 12.6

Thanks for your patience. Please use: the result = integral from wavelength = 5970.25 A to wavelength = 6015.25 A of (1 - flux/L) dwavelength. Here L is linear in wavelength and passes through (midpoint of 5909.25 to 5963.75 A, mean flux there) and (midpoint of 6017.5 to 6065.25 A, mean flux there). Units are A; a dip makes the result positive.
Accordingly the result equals 0.4 A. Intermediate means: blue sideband 10.8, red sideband 13.1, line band 11.9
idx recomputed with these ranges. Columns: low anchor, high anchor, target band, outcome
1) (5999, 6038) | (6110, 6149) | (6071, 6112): -2.40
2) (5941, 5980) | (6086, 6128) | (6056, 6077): -0.70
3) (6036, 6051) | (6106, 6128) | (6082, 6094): -0.45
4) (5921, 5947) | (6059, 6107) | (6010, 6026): 0.56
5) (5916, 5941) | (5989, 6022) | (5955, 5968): 0.97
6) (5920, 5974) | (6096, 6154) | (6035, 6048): -0.68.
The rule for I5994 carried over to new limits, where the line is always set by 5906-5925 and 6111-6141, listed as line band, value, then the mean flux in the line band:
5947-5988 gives 0.2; 11.2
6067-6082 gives -1.5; 14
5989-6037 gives -2.1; 12.4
